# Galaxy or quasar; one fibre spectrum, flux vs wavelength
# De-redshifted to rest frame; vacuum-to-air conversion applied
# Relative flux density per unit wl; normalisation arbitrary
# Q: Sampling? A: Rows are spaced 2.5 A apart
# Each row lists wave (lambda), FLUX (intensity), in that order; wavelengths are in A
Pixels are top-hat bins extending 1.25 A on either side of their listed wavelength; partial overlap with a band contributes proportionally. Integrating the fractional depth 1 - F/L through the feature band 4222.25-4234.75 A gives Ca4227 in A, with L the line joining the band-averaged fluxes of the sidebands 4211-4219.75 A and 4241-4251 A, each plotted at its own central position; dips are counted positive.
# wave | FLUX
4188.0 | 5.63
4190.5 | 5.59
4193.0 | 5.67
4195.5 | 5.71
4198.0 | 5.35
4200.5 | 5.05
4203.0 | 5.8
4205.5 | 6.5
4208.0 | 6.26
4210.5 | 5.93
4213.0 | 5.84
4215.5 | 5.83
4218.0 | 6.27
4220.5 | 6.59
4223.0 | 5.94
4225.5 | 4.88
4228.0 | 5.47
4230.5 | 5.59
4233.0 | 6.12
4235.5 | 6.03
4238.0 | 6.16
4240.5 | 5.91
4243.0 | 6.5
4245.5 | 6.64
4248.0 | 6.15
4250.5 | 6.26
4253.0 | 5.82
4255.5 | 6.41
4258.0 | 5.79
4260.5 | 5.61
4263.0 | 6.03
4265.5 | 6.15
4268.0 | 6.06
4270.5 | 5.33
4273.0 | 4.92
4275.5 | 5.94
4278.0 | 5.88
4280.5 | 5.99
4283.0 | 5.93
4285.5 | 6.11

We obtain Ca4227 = 1.1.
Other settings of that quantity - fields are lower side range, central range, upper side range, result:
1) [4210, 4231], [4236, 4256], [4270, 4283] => -1.6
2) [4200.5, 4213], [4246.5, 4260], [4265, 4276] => -0.8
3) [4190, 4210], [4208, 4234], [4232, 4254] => 0.4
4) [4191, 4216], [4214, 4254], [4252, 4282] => -1.4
